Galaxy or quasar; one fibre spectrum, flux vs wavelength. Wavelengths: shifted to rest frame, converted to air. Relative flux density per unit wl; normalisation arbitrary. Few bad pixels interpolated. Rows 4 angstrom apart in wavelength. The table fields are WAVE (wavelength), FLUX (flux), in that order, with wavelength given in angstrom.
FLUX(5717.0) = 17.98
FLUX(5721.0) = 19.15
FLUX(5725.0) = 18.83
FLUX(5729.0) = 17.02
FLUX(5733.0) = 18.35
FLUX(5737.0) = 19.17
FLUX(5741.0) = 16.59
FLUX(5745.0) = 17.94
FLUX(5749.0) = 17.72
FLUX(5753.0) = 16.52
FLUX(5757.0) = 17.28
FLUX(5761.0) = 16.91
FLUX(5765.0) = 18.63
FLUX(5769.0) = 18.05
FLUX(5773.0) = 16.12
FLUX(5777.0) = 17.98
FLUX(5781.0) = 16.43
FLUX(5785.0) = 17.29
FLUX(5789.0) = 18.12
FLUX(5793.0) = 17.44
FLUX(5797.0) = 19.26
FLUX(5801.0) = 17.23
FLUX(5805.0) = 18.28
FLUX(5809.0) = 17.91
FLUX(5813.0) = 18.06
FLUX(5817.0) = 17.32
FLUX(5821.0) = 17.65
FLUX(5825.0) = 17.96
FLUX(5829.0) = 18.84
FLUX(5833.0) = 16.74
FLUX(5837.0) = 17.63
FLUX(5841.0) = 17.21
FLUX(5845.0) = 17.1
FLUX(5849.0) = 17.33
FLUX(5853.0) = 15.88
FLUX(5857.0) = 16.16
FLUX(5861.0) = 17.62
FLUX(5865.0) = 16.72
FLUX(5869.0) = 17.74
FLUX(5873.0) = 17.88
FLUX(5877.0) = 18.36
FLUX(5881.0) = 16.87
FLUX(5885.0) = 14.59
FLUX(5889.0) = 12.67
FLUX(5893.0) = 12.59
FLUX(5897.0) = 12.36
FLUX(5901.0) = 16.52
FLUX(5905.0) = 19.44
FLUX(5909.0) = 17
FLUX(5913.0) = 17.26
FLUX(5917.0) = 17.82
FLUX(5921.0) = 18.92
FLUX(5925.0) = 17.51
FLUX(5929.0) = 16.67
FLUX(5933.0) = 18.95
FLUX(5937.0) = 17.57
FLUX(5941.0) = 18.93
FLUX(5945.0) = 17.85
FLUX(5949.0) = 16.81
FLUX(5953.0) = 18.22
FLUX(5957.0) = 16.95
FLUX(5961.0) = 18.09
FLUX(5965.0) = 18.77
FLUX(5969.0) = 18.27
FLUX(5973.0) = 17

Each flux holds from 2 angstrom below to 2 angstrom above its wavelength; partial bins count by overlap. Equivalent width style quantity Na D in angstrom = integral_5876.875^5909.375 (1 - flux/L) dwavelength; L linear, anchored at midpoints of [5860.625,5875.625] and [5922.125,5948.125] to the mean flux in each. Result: 4.2 angstrom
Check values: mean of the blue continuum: 17.5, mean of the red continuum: 17.9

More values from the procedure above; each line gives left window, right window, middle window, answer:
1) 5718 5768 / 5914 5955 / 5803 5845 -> 0.3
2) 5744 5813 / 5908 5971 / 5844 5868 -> 1.2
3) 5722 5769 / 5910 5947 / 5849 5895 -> 4.4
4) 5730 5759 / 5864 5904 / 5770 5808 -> -1.3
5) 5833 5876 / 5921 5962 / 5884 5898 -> 3.6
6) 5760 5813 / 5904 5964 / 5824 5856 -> 0.9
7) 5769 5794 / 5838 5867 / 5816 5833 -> -0.8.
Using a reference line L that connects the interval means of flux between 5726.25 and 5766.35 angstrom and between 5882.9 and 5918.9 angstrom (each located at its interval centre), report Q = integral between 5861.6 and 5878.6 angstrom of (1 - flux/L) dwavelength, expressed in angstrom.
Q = -1.8 angstrom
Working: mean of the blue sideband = 17.6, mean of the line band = 17.7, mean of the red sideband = 15.6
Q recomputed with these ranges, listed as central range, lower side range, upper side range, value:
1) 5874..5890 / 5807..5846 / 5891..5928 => 1.0 angstrom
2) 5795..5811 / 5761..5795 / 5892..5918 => -0.9 angstrom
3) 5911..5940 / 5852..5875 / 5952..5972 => -0.3 angstrom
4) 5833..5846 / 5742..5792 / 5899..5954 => 0.3 angstrom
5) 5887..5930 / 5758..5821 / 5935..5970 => 3.9 angstrom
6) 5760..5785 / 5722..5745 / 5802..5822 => 0.8 angstrom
